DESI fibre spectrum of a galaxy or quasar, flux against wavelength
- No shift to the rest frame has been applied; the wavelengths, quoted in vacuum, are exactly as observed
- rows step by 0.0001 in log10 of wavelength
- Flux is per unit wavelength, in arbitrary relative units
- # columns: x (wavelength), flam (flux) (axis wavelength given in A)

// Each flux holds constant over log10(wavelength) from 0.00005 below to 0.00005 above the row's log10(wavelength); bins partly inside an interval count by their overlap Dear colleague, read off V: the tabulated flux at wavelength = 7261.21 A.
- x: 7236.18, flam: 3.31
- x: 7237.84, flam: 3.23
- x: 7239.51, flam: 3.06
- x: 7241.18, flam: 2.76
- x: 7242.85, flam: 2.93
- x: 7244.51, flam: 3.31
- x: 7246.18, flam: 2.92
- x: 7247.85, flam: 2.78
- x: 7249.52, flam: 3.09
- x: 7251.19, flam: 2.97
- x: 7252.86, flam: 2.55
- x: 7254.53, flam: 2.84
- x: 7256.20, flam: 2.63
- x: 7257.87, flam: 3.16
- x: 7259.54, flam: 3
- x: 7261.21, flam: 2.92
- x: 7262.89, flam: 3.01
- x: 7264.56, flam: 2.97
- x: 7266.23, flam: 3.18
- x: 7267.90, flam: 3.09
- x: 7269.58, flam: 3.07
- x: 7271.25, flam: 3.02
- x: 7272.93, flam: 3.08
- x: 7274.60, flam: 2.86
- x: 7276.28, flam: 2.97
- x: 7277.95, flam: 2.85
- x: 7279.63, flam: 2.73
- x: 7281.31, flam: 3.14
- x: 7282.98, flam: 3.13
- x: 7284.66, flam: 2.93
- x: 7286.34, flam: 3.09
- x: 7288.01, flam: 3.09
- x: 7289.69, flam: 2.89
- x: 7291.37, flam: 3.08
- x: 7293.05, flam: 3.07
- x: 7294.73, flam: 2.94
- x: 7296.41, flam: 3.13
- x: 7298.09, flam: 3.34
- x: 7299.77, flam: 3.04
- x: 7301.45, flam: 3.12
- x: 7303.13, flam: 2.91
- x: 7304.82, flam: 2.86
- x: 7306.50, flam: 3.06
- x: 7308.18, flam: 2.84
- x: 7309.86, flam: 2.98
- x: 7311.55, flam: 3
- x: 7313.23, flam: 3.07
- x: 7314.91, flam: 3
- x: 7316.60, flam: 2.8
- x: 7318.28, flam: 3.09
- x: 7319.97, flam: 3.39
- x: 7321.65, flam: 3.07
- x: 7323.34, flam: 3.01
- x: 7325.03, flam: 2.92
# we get 2.92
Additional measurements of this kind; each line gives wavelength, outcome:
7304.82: 2.86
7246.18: 2.92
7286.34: 3.09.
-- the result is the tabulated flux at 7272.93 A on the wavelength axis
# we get 3.08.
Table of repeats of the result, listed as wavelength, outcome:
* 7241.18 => 2.76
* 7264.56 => 2.97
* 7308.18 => 2.84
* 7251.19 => 2.97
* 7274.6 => 2.86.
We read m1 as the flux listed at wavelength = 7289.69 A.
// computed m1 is 2.89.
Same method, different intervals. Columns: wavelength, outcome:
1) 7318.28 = 3.09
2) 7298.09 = 3.34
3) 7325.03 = 2.92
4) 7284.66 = 2.93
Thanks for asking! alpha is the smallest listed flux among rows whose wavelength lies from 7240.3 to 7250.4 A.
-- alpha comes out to 2.76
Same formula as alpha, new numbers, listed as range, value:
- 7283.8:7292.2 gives 2.89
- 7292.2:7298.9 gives 2.94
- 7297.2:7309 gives 2.84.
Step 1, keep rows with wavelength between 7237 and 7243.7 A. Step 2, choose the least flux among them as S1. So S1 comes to 2.76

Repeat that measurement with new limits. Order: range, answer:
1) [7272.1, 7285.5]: 2.73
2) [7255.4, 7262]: 2.63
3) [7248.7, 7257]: 2.55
